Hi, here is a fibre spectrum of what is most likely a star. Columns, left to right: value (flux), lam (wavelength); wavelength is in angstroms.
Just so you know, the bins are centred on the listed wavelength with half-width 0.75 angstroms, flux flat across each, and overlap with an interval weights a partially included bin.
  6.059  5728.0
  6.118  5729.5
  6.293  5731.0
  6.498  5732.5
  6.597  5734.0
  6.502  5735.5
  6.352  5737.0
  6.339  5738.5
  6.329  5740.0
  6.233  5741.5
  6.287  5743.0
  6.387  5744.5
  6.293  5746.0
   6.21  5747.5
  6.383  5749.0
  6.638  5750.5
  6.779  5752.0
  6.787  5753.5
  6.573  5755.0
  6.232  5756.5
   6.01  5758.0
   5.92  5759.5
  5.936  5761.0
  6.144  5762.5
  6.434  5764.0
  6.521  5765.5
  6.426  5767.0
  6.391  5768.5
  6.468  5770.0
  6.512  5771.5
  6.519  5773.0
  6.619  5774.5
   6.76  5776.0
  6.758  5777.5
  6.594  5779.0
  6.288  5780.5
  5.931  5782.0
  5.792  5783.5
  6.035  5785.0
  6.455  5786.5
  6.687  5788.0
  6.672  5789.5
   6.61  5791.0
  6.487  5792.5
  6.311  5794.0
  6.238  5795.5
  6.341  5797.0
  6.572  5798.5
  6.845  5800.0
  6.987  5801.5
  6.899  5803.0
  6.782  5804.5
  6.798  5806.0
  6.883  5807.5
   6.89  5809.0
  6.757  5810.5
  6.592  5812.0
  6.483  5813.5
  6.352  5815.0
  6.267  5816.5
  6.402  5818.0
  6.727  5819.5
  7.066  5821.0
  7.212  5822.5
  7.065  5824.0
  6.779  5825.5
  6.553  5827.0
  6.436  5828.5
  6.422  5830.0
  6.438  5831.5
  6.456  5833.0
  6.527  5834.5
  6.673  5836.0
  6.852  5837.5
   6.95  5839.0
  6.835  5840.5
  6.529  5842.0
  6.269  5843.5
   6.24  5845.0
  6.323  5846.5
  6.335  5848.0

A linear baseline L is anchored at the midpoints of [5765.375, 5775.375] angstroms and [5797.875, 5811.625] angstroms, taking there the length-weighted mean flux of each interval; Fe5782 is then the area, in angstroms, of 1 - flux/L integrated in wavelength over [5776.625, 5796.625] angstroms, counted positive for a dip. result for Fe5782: 0.8 angstroms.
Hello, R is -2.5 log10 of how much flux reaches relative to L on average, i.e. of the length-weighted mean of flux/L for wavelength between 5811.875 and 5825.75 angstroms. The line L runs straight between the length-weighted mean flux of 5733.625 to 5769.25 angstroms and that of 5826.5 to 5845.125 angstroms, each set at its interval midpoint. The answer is -0.03 mag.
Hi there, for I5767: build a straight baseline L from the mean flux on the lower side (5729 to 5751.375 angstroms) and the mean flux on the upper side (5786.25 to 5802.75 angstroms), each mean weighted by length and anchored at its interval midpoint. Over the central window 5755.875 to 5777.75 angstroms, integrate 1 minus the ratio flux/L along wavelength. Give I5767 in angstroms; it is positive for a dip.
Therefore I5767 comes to 0.3 angstroms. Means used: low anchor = 6.37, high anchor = 6.58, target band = 6.37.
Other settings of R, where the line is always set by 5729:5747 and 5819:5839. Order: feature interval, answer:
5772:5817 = 0.01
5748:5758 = -0.02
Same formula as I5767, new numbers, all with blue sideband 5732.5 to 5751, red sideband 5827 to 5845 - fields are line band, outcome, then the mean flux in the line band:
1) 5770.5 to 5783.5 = 0.0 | 6.46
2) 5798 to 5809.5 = -0.6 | 6.84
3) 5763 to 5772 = 0.0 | 6.45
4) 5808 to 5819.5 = -0.1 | 6.55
